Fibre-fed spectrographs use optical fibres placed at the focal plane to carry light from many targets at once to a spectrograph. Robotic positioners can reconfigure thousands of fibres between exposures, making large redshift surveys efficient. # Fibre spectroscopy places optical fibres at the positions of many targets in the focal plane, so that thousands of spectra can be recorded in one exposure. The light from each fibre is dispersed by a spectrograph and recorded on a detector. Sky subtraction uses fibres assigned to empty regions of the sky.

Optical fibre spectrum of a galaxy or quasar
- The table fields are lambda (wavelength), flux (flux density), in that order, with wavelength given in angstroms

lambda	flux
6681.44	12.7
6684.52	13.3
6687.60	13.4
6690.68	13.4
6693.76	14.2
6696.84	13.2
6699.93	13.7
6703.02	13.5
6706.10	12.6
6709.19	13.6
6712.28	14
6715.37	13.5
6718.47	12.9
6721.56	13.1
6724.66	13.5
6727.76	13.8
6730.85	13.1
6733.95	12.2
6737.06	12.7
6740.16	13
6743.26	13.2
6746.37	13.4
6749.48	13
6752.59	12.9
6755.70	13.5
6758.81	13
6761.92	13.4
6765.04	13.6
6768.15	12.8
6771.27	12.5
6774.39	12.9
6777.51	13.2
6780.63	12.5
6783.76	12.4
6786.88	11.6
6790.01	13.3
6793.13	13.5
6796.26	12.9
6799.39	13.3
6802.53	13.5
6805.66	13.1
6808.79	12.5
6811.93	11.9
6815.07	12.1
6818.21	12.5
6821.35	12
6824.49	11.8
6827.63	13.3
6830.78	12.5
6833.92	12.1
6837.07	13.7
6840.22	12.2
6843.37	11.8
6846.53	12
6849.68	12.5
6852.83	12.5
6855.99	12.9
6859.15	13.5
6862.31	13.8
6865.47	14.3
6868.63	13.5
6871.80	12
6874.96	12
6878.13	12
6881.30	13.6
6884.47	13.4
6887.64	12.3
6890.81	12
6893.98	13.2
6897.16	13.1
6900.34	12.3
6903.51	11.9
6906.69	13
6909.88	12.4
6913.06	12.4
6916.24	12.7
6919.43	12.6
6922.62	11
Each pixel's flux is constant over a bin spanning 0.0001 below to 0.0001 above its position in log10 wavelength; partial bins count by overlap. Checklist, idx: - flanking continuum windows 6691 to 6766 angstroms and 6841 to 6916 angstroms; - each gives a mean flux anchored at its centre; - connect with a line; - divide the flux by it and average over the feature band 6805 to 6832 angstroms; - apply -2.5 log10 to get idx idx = 0.05 mag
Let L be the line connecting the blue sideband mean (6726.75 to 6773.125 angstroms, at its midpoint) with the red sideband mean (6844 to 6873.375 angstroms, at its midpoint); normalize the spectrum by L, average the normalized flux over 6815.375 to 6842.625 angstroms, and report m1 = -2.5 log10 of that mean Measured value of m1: 0.044 mag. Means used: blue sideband 13.1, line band 12.5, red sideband 13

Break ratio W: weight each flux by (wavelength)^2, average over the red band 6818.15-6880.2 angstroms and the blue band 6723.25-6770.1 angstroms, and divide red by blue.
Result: 1.0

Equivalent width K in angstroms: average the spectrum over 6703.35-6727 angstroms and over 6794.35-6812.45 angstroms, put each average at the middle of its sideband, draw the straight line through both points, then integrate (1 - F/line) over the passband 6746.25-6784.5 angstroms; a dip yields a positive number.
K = 0.30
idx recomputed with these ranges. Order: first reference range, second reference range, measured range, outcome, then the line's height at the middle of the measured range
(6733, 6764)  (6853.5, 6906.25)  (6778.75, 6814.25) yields 0.019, 13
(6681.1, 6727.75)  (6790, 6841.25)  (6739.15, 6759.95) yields -0.002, 13.1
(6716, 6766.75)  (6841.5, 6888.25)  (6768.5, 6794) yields 0.027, 13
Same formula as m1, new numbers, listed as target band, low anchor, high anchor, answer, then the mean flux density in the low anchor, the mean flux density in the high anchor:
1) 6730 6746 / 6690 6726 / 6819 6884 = 0.034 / 13.4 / 12.7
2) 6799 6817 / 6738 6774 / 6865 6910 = 0.022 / 13.1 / 12.7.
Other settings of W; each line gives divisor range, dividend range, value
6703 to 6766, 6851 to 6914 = 1.01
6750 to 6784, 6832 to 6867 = 1.01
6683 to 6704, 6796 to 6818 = 0.97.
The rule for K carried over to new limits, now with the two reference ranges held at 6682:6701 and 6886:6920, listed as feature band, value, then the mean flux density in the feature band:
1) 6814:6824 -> 0.6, 12.2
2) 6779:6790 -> 0.6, 12.3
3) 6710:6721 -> -0.1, 13.4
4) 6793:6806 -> -0.2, 13.2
